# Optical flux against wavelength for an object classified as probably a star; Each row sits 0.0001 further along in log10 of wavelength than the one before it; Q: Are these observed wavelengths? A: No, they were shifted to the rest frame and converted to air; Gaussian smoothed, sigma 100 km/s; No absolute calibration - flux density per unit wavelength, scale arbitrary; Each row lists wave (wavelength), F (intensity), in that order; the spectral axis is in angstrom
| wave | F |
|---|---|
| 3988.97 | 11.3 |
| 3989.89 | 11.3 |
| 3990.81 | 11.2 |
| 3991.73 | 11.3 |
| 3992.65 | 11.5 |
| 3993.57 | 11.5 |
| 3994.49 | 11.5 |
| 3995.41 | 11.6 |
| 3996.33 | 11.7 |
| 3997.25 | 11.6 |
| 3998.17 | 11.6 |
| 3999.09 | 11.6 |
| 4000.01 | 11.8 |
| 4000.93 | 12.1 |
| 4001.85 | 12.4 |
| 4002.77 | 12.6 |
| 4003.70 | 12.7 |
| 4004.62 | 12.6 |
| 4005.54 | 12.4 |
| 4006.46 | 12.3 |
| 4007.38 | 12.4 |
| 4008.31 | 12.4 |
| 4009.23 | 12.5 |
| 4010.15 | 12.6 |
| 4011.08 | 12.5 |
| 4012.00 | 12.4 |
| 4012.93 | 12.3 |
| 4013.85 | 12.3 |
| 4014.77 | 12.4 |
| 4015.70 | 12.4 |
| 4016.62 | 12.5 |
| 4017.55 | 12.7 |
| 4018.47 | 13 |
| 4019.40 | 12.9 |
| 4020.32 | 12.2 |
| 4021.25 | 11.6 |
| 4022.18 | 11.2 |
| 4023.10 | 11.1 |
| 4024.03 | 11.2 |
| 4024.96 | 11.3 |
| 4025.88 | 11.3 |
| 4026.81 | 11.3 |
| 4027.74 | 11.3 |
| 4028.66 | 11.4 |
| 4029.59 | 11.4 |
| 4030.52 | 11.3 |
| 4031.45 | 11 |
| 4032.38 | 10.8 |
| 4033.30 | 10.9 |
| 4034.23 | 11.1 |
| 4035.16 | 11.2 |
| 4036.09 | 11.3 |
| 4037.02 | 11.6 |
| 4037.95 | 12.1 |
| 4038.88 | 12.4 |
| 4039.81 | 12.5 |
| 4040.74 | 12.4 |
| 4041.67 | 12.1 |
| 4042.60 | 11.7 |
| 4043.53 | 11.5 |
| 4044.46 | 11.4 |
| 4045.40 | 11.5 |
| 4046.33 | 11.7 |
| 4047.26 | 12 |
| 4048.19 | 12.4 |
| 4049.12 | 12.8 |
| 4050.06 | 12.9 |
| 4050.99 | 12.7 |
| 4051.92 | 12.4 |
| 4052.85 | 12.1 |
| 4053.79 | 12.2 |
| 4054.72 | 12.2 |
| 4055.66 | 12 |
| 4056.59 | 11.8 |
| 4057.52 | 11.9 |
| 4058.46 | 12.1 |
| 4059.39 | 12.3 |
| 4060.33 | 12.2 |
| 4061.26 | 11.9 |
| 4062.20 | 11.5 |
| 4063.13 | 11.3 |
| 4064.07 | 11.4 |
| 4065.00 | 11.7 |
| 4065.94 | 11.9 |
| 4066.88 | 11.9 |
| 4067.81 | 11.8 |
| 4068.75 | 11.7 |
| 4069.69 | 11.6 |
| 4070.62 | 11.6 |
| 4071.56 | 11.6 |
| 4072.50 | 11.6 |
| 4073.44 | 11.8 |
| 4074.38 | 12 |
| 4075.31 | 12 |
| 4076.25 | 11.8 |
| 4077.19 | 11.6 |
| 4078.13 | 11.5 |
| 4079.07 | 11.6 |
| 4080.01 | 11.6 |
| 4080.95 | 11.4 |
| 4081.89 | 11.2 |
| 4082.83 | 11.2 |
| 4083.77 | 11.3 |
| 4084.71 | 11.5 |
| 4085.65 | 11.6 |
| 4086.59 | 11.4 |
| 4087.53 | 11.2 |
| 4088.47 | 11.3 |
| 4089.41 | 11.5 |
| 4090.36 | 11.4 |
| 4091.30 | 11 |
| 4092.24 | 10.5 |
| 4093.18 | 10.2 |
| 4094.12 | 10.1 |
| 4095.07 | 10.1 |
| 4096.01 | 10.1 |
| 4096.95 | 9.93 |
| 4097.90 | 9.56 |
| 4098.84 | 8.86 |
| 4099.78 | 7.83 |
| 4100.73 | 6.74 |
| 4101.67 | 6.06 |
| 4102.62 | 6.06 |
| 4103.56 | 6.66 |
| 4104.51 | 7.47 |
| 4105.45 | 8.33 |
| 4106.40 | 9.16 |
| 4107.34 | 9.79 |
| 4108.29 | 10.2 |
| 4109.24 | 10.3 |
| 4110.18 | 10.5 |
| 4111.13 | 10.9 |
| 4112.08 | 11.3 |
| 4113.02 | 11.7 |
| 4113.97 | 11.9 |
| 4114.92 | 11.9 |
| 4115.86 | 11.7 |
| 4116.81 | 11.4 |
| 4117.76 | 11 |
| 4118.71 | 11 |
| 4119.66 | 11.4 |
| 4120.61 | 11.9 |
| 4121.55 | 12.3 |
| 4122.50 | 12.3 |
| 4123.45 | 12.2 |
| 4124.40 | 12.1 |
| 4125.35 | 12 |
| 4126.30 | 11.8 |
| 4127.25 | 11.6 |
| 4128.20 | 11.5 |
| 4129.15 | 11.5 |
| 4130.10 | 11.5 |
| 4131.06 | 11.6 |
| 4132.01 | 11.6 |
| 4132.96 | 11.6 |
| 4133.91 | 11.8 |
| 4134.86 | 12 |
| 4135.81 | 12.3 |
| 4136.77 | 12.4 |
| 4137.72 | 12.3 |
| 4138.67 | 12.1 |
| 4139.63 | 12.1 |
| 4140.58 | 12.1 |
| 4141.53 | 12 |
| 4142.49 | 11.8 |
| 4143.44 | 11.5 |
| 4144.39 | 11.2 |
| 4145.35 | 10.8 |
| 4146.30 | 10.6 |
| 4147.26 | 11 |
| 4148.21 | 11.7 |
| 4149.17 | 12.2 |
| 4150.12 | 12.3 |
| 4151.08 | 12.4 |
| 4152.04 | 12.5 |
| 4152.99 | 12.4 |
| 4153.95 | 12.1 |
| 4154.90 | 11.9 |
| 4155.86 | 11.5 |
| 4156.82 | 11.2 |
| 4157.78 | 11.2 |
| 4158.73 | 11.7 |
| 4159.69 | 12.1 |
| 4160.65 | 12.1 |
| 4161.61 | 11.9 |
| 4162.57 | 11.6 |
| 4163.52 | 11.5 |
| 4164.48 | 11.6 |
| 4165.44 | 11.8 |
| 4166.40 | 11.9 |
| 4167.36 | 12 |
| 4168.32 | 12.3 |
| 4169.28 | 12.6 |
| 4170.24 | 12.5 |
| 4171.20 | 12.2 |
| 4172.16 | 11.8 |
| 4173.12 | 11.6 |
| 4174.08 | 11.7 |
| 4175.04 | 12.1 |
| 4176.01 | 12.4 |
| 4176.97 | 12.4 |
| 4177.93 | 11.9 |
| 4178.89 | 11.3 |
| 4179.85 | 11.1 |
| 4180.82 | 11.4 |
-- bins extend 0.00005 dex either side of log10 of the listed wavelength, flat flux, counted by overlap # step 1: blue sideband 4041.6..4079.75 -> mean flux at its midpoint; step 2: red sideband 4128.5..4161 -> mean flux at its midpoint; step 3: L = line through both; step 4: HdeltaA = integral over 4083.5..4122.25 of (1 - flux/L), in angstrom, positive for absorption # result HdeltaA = 5.3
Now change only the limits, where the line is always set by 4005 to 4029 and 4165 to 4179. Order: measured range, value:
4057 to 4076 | 0.4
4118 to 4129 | 0.2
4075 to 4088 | 0.6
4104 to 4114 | 1.7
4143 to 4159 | 0.5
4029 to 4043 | 0.6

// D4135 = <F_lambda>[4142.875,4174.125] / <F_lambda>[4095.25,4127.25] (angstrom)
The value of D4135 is 1.16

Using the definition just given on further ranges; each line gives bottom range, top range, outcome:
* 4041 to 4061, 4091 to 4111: 0.75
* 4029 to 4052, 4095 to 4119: 0.82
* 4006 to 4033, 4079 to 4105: 0.83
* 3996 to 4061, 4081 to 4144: 0.91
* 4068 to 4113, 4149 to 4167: 1.14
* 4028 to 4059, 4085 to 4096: 0.92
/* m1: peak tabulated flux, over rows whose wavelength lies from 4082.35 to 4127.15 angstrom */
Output 12.3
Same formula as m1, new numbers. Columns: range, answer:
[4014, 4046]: 13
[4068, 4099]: 12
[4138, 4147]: 12.1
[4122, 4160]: 12.5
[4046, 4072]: 12.9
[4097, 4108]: 9.79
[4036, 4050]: 12.8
